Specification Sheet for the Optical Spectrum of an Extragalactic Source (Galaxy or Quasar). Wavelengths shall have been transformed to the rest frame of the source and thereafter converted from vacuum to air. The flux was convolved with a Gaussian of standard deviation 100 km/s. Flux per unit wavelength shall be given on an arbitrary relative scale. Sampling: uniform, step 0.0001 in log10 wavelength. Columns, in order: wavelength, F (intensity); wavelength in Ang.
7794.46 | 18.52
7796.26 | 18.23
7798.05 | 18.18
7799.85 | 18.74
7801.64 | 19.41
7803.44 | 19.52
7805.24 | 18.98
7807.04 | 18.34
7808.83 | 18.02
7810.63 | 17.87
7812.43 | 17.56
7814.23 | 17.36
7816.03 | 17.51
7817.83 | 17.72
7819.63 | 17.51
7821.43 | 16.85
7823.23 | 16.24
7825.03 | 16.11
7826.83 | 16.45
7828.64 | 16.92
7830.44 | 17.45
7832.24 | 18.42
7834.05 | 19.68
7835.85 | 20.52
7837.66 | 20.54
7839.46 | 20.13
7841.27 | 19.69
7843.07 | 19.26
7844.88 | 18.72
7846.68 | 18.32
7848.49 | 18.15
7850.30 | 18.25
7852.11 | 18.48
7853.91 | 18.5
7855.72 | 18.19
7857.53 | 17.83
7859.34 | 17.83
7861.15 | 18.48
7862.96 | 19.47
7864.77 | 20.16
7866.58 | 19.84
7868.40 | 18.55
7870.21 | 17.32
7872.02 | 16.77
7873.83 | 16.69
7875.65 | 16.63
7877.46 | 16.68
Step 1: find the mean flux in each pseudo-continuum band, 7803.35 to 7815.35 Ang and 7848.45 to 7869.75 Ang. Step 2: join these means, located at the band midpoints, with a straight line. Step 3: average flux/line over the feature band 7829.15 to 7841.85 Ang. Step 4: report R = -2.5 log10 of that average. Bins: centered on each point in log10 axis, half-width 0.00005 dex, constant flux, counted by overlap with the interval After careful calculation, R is -0.058 mag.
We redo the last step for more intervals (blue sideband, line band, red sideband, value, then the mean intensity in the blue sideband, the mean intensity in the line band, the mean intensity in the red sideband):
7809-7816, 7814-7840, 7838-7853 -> 0.02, 17.6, 17.9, 18.9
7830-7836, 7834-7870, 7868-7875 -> -0.05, 19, 19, 17.2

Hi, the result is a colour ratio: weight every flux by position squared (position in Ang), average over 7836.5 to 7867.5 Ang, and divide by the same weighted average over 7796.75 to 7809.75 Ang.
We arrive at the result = 1.02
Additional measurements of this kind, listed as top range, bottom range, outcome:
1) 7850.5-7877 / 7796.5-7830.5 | 1.04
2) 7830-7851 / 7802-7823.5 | 1.08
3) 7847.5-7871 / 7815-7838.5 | 1.05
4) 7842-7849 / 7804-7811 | 1.03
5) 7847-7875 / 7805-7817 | 1.03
